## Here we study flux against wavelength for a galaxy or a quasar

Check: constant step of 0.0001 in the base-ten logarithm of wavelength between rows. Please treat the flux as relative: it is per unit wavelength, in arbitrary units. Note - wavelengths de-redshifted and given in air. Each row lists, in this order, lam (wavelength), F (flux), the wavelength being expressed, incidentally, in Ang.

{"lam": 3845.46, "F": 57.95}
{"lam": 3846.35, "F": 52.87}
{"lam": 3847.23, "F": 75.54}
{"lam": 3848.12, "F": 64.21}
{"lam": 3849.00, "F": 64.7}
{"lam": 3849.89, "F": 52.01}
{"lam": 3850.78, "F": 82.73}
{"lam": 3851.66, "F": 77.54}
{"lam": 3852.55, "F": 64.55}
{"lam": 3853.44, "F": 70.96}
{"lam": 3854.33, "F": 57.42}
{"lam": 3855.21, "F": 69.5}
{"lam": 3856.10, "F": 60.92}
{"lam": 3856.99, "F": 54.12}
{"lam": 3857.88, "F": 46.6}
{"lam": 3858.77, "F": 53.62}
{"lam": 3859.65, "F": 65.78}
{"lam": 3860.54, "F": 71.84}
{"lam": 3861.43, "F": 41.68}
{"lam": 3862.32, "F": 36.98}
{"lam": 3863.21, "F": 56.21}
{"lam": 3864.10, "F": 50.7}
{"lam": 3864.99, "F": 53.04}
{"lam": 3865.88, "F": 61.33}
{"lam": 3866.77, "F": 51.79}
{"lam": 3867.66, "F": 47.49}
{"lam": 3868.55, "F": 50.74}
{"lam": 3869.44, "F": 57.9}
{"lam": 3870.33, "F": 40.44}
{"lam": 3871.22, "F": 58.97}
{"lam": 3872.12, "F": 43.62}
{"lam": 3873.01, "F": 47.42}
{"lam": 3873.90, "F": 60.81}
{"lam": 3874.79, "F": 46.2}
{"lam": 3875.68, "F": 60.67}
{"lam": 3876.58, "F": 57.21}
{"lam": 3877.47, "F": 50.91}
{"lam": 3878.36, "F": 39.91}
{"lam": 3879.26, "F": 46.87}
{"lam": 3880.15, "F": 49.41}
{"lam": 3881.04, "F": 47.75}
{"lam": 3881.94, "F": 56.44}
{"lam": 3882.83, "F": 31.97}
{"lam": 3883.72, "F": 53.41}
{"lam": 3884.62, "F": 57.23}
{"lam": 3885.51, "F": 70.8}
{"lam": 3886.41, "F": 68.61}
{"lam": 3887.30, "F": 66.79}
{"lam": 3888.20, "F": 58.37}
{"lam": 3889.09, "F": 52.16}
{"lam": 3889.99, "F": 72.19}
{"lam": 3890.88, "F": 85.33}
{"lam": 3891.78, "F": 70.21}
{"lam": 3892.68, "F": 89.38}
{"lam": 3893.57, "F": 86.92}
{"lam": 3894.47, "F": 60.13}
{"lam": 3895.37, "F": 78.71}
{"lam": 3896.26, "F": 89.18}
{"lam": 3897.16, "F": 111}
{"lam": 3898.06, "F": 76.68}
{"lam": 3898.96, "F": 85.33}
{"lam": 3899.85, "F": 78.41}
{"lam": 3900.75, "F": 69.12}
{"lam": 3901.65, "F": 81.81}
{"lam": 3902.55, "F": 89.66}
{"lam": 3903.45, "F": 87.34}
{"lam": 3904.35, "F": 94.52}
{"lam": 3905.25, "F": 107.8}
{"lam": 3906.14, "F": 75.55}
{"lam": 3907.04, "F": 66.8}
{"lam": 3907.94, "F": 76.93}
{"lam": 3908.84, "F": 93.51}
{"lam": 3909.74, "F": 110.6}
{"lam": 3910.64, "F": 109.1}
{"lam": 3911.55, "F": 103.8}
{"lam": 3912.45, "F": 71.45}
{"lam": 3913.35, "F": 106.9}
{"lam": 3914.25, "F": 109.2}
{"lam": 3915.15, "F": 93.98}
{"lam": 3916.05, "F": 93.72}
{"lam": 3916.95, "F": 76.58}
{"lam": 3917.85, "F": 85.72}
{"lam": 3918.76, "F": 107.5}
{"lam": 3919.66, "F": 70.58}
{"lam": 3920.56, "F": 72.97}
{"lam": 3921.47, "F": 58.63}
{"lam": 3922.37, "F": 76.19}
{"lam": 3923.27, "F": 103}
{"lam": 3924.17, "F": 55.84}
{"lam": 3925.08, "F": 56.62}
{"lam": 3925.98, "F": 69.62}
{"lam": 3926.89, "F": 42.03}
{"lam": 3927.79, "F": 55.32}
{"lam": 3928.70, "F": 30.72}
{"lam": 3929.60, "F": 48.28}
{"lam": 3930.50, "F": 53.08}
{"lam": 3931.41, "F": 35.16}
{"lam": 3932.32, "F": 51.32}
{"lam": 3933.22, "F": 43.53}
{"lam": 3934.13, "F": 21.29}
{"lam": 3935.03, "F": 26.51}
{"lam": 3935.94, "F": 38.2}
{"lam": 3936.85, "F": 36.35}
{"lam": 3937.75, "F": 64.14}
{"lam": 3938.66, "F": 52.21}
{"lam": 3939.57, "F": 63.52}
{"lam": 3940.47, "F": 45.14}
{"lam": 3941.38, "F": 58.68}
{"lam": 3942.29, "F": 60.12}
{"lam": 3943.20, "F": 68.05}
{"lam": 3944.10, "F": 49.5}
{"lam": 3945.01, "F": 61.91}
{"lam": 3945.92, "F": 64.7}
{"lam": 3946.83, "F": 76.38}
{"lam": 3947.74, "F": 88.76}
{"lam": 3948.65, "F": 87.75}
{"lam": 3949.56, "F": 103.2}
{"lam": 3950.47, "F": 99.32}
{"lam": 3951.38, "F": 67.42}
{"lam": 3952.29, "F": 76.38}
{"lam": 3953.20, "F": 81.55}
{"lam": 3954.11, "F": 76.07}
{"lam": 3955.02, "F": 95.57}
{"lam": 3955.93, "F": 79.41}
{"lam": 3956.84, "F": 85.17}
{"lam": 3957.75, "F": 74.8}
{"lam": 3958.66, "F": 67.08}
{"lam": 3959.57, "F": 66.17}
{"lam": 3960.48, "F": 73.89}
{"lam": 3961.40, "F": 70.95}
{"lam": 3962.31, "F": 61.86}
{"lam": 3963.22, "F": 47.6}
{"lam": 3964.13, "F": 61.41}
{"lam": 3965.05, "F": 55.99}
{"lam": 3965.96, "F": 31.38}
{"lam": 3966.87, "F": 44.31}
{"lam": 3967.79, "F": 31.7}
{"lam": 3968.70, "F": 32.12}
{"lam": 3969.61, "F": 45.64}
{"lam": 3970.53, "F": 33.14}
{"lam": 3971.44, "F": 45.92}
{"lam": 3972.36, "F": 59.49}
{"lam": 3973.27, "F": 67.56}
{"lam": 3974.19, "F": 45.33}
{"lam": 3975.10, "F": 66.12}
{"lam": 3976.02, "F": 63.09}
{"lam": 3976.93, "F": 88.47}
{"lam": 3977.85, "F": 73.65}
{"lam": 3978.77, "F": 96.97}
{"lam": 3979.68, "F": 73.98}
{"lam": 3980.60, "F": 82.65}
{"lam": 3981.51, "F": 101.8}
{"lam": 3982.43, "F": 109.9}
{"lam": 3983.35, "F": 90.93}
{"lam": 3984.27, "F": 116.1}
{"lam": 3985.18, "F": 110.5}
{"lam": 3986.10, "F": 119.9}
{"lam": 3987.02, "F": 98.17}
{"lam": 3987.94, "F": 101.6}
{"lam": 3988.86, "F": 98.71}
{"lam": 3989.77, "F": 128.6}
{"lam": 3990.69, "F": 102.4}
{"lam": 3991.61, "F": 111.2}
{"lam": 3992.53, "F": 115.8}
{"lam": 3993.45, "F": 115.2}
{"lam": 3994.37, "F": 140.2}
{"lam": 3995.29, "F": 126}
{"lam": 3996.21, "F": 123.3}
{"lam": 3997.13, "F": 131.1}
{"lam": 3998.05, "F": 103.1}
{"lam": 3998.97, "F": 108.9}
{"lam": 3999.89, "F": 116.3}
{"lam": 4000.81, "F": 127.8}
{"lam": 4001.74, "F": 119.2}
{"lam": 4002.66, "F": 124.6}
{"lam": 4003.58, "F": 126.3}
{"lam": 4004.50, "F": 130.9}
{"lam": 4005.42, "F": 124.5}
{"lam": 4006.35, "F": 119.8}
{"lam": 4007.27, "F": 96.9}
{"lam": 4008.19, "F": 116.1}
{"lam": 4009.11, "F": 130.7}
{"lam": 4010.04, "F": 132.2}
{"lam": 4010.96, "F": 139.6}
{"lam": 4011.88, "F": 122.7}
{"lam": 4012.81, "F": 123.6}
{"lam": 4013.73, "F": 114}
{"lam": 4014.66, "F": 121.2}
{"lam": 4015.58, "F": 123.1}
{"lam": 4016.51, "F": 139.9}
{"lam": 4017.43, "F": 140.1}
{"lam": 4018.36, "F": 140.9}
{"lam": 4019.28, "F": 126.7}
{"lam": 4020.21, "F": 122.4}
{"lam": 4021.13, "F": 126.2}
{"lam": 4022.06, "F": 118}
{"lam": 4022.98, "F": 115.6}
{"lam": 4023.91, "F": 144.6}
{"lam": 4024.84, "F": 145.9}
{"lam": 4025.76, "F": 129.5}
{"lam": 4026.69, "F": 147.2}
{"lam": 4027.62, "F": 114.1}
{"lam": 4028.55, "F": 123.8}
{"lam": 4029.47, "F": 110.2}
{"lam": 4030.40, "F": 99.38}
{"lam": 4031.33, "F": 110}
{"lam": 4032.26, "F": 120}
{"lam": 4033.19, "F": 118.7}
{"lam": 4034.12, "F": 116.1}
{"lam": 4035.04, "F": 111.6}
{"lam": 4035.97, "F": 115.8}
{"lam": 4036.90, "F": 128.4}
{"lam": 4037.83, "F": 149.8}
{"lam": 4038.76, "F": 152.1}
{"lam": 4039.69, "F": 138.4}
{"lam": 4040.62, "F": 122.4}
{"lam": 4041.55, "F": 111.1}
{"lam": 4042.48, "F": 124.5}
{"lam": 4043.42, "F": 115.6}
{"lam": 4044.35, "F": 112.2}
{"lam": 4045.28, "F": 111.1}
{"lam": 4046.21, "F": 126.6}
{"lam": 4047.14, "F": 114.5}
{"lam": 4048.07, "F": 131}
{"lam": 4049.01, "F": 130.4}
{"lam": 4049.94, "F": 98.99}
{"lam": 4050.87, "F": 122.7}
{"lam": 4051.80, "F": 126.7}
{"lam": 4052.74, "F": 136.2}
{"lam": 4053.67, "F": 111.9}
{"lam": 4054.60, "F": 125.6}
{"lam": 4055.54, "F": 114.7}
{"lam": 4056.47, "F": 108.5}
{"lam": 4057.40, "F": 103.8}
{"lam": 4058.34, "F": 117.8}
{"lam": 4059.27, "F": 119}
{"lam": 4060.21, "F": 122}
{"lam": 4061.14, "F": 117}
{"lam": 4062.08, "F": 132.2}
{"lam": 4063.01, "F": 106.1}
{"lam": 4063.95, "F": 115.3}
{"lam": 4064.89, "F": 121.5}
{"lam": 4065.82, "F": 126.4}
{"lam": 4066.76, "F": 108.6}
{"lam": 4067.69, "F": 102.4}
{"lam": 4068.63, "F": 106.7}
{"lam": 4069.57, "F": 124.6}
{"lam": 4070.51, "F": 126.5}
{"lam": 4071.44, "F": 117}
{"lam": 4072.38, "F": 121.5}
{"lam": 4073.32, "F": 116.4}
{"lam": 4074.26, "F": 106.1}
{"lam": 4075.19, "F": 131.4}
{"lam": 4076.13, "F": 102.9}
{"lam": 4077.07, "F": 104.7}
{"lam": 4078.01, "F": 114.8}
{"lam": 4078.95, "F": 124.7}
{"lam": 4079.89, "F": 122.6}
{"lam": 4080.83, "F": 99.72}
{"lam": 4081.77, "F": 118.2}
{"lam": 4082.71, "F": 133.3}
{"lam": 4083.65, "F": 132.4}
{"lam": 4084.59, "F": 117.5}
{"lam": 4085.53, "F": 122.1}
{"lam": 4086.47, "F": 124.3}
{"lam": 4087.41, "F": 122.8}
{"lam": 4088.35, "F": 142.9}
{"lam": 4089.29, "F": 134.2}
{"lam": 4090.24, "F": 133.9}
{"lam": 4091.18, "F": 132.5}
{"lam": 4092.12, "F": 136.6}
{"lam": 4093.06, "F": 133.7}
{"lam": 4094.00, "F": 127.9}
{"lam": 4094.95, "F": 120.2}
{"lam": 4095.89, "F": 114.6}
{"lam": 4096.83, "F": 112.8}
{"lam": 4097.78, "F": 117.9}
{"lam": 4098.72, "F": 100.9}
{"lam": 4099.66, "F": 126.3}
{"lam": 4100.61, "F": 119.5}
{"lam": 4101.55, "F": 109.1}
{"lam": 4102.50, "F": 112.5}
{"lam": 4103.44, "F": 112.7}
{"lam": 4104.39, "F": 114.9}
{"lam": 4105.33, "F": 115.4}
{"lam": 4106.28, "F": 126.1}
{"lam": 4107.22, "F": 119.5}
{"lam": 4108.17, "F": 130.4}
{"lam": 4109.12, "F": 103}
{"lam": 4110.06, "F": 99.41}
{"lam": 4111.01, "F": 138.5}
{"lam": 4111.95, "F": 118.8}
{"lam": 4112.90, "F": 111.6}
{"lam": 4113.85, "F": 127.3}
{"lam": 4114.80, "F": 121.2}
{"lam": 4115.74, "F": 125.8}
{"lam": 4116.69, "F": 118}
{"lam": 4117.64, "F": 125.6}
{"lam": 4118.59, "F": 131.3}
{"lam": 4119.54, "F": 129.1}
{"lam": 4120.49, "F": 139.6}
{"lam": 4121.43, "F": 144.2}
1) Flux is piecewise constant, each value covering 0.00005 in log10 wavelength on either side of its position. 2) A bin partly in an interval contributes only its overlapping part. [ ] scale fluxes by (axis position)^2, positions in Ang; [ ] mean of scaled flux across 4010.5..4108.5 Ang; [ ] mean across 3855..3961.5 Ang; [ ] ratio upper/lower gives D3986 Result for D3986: 1.9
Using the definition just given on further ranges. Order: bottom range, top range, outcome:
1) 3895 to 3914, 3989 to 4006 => 1.42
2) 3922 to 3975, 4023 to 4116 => 2.14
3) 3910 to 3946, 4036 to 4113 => 1.99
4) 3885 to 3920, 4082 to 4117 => 1.60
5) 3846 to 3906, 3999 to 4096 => 2.08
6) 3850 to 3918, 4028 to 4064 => 1.89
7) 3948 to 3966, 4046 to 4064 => 1.68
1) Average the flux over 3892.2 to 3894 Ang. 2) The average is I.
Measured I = 88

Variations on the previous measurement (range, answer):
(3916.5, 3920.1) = 85.1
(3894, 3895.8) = 69.3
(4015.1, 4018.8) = 136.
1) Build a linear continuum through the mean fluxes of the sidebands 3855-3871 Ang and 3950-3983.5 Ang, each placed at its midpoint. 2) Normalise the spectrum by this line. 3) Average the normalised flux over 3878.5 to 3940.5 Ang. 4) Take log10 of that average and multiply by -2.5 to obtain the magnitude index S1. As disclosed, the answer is -0.17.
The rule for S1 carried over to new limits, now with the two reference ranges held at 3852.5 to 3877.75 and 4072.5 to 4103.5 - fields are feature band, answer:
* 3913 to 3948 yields 0.164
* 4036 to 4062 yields -0.121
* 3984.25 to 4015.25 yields -0.247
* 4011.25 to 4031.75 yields -0.236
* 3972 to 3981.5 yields 0.197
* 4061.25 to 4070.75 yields -0.023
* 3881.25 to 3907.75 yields -0.174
